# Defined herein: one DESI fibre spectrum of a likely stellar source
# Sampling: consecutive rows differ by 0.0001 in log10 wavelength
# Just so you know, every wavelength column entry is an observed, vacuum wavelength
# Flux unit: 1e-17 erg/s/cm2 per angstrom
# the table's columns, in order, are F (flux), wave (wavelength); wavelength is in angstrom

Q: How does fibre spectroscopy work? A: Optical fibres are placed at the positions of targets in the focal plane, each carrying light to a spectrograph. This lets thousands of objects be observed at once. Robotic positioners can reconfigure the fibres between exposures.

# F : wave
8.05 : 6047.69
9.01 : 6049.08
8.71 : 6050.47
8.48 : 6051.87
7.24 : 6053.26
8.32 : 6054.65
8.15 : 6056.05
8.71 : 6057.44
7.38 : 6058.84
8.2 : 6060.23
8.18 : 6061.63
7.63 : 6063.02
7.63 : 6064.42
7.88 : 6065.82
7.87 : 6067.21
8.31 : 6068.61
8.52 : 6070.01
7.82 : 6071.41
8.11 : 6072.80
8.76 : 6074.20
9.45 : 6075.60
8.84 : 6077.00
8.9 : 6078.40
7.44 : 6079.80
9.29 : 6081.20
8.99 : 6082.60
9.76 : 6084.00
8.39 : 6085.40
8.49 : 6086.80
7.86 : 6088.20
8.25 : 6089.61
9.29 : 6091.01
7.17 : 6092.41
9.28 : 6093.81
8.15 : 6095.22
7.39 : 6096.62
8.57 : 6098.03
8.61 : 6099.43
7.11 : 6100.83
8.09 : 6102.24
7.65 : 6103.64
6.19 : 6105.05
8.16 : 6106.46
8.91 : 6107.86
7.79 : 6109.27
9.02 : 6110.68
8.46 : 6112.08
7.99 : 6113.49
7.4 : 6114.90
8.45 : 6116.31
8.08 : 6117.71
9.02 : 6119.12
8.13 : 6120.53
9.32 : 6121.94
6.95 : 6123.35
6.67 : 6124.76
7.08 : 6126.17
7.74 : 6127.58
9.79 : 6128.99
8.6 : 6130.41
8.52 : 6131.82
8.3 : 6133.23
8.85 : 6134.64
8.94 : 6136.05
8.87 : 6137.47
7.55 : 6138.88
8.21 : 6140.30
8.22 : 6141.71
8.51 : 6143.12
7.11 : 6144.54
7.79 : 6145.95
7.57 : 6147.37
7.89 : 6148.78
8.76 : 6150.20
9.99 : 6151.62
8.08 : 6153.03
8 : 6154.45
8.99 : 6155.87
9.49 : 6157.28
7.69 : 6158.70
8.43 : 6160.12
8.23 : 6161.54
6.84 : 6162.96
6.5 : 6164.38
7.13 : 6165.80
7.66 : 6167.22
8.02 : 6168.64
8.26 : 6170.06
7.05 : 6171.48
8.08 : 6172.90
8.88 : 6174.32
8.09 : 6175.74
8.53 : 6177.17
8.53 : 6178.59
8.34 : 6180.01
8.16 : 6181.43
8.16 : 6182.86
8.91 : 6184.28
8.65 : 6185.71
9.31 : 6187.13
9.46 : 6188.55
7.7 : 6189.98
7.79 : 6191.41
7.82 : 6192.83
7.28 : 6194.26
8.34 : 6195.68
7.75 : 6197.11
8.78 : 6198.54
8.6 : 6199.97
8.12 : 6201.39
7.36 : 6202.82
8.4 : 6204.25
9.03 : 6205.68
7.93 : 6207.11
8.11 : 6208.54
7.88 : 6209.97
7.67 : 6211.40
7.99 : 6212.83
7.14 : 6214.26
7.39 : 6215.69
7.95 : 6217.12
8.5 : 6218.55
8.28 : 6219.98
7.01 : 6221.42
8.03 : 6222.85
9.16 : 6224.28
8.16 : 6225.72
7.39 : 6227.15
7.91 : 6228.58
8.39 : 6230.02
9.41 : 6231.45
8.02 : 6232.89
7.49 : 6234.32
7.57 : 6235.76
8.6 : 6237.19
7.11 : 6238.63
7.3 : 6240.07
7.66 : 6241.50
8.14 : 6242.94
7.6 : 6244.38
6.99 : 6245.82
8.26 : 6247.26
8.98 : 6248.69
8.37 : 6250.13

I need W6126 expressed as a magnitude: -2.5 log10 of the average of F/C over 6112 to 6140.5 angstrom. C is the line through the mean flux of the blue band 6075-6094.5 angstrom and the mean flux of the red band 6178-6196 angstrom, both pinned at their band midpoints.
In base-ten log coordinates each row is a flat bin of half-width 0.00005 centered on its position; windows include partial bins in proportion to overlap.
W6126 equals 0.04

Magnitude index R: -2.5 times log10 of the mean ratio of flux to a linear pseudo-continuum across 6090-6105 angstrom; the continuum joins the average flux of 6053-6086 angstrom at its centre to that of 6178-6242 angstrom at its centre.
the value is 0.03 mag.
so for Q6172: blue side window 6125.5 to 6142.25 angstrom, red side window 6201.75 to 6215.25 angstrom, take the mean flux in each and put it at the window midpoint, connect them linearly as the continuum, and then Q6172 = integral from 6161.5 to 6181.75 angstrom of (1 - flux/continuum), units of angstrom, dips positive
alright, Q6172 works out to 0.7 angstrom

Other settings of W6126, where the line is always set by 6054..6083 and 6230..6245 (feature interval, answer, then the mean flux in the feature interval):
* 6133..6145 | -0.02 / 8.31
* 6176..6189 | -0.08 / 8.64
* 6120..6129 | 0.05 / 7.81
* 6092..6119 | 0.02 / 8.06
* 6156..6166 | 0.03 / 7.86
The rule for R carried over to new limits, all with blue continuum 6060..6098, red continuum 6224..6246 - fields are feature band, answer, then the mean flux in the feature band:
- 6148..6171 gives 0.00 mag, 8.11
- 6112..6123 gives -0.01 mag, 8.3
